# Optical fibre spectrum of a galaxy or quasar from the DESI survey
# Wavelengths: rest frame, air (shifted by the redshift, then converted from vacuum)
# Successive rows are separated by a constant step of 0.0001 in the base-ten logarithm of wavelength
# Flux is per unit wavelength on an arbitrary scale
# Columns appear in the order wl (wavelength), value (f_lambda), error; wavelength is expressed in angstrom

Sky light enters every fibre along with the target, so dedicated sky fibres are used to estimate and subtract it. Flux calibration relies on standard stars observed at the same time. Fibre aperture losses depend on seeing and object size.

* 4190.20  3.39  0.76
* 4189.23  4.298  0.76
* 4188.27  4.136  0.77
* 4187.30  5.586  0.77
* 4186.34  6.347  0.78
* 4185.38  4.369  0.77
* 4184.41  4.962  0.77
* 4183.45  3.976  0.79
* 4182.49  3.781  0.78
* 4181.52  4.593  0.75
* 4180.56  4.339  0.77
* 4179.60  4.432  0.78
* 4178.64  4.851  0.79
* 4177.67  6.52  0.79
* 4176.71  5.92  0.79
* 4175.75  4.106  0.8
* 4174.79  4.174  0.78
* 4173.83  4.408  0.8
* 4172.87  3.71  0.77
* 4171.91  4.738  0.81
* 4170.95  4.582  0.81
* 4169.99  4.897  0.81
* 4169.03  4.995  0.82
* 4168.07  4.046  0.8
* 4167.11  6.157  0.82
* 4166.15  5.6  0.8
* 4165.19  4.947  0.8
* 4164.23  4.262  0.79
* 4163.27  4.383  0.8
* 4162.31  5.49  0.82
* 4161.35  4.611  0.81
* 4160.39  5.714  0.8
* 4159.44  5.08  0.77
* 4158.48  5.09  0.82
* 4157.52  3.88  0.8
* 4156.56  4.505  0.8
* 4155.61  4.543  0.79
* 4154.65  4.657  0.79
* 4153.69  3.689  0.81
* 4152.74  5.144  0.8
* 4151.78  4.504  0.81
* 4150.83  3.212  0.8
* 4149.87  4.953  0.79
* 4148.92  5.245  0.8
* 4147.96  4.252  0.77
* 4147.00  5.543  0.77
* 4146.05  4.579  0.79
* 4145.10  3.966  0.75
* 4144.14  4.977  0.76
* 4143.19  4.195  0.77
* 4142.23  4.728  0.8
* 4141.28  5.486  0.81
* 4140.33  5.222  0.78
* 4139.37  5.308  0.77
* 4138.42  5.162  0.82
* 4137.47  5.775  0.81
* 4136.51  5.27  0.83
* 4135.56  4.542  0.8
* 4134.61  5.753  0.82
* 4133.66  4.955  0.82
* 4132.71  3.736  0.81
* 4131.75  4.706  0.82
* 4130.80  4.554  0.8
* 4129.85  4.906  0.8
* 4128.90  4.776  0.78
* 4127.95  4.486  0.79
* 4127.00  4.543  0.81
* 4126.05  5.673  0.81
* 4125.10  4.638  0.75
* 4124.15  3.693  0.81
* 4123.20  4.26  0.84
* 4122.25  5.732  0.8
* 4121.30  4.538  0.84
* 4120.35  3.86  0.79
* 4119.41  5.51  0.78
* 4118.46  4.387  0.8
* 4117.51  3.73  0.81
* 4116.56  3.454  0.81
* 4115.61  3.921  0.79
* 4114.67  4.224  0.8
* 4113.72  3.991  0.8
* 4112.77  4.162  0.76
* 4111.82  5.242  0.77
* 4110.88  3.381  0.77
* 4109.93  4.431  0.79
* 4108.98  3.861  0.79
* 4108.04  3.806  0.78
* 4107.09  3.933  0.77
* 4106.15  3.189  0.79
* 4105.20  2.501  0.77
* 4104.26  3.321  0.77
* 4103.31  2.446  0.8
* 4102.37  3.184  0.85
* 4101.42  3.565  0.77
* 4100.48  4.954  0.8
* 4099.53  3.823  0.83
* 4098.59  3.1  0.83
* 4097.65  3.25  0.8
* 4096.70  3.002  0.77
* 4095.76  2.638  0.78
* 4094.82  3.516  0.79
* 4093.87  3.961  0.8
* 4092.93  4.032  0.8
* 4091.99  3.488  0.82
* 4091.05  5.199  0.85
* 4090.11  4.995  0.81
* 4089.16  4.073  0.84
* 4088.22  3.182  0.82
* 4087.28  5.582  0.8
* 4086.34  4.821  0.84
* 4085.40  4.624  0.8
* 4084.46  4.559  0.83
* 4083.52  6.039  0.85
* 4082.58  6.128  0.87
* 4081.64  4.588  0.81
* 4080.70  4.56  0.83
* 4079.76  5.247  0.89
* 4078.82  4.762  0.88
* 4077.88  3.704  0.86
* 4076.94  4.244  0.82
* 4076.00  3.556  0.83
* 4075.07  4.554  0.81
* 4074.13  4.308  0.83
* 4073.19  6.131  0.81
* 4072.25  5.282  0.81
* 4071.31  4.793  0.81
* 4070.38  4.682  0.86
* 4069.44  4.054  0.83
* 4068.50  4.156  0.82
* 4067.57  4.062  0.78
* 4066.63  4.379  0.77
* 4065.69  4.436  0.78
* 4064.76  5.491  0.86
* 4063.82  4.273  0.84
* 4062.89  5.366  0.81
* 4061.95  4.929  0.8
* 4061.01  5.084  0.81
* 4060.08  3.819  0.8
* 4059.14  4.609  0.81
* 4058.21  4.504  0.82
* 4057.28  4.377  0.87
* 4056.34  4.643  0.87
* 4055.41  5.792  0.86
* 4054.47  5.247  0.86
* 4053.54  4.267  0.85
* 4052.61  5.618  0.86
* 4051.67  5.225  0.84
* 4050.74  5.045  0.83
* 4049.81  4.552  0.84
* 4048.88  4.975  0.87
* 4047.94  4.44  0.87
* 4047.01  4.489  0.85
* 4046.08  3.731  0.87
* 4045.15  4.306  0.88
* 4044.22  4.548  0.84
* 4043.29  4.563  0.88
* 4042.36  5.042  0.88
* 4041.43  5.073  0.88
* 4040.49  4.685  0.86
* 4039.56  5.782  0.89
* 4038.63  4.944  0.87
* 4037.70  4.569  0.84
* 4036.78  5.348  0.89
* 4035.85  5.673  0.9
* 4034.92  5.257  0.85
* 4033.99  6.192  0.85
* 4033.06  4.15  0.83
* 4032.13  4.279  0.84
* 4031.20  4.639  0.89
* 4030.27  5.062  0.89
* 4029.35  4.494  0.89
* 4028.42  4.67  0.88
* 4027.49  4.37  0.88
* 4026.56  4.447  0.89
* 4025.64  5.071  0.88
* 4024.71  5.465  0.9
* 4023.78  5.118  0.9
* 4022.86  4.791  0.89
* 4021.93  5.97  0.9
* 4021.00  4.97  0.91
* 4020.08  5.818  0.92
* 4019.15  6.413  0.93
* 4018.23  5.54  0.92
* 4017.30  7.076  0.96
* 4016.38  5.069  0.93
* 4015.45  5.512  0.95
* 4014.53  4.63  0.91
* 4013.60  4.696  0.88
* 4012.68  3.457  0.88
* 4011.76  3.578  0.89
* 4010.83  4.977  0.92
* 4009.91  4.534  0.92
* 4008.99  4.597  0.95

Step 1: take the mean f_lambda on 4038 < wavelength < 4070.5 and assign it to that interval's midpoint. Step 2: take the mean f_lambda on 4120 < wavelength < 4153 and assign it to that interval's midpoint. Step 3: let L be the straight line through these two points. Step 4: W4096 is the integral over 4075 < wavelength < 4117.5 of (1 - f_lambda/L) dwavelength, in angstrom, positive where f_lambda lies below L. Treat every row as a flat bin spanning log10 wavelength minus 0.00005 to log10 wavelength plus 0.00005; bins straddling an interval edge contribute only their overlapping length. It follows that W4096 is 6.2 angstrom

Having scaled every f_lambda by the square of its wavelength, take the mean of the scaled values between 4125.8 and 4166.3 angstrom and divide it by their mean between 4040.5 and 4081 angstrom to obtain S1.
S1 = 1.07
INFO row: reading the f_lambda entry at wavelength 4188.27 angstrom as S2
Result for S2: 4.136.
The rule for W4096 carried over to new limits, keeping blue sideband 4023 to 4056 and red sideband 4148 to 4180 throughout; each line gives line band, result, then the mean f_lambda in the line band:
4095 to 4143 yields 5.36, 4.26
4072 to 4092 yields 0.45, 4.73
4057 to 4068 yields 0.56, 4.62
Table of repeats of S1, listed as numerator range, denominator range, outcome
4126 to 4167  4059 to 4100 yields 1.12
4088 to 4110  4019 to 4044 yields 0.74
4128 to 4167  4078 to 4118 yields 1.21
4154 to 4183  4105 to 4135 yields 1.12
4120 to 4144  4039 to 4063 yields 1.05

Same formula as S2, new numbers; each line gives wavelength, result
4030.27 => 5.062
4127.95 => 4.486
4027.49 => 4.37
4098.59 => 3.1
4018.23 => 5.54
